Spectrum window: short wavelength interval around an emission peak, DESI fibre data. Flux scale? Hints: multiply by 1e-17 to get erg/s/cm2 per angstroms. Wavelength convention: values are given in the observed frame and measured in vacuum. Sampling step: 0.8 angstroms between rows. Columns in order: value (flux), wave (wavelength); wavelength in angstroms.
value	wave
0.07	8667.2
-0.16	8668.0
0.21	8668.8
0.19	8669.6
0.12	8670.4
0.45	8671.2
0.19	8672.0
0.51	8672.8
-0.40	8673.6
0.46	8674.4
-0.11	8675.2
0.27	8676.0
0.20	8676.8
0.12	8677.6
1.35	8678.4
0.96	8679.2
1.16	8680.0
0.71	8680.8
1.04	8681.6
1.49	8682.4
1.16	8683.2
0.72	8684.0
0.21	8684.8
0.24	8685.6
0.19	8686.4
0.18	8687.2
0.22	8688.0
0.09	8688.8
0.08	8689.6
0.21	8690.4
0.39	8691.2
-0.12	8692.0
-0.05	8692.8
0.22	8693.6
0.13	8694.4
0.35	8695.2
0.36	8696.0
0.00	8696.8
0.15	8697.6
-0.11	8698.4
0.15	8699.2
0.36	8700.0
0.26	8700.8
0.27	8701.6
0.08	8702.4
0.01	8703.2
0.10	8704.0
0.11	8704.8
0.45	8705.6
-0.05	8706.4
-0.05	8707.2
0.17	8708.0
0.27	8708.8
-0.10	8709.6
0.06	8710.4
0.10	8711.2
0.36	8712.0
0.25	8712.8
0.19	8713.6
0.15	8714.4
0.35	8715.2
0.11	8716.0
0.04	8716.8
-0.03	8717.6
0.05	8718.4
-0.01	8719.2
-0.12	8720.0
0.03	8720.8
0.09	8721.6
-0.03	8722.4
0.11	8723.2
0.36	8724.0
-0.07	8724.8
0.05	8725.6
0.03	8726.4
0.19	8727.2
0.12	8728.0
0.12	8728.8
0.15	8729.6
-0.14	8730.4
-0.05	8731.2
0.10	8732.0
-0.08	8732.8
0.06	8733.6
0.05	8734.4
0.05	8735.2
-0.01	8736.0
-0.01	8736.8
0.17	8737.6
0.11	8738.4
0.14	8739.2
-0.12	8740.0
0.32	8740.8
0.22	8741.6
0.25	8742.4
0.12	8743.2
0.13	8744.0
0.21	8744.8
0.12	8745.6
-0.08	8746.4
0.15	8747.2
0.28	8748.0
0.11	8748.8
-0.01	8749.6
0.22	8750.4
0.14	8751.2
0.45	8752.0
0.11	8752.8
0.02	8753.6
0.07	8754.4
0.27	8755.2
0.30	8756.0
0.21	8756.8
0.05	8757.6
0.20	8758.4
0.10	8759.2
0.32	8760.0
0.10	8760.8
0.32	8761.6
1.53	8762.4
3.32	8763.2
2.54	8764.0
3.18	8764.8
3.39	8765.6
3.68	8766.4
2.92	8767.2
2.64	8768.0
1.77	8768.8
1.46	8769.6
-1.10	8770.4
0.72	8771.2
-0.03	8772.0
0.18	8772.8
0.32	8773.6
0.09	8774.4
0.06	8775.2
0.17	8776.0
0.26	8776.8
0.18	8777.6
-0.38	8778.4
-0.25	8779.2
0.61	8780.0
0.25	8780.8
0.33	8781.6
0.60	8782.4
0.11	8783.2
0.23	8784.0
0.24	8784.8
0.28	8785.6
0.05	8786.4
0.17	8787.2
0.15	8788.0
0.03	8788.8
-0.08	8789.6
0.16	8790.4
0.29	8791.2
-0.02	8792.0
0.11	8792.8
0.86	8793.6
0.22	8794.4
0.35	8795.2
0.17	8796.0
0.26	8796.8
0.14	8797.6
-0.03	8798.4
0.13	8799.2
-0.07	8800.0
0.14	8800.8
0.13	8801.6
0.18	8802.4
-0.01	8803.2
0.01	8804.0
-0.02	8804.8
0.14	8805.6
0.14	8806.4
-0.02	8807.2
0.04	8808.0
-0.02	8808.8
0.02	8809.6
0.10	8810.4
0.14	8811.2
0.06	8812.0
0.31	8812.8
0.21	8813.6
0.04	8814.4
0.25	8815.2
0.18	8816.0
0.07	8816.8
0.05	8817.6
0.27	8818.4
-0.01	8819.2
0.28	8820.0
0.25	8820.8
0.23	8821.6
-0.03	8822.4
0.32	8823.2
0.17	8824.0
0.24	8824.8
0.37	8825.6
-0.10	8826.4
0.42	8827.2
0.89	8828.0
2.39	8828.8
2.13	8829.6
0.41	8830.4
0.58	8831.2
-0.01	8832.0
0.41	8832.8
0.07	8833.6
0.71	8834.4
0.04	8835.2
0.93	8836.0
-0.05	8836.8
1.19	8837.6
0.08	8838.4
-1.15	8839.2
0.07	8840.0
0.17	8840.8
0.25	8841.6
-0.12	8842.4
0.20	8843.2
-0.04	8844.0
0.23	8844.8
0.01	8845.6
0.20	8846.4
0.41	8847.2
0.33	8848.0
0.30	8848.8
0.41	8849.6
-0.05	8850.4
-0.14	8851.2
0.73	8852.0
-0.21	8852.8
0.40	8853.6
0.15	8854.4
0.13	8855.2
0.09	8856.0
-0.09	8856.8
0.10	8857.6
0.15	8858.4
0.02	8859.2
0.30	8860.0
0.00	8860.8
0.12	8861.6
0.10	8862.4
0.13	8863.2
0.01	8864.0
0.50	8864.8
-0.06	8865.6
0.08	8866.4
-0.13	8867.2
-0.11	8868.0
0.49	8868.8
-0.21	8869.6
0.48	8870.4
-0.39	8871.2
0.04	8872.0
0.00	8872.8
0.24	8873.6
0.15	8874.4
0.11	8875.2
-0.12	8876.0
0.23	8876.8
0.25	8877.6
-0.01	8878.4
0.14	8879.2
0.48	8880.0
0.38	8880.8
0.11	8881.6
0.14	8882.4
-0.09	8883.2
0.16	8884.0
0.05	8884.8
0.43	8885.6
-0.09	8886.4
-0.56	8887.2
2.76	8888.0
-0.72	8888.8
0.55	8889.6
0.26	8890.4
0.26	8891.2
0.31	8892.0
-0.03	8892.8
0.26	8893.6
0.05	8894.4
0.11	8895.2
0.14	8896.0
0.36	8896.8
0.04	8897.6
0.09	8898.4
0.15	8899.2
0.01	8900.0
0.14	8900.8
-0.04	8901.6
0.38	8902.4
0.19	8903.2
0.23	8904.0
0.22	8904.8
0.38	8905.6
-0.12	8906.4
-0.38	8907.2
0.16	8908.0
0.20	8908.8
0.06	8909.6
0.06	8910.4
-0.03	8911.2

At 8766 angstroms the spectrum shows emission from [O III]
